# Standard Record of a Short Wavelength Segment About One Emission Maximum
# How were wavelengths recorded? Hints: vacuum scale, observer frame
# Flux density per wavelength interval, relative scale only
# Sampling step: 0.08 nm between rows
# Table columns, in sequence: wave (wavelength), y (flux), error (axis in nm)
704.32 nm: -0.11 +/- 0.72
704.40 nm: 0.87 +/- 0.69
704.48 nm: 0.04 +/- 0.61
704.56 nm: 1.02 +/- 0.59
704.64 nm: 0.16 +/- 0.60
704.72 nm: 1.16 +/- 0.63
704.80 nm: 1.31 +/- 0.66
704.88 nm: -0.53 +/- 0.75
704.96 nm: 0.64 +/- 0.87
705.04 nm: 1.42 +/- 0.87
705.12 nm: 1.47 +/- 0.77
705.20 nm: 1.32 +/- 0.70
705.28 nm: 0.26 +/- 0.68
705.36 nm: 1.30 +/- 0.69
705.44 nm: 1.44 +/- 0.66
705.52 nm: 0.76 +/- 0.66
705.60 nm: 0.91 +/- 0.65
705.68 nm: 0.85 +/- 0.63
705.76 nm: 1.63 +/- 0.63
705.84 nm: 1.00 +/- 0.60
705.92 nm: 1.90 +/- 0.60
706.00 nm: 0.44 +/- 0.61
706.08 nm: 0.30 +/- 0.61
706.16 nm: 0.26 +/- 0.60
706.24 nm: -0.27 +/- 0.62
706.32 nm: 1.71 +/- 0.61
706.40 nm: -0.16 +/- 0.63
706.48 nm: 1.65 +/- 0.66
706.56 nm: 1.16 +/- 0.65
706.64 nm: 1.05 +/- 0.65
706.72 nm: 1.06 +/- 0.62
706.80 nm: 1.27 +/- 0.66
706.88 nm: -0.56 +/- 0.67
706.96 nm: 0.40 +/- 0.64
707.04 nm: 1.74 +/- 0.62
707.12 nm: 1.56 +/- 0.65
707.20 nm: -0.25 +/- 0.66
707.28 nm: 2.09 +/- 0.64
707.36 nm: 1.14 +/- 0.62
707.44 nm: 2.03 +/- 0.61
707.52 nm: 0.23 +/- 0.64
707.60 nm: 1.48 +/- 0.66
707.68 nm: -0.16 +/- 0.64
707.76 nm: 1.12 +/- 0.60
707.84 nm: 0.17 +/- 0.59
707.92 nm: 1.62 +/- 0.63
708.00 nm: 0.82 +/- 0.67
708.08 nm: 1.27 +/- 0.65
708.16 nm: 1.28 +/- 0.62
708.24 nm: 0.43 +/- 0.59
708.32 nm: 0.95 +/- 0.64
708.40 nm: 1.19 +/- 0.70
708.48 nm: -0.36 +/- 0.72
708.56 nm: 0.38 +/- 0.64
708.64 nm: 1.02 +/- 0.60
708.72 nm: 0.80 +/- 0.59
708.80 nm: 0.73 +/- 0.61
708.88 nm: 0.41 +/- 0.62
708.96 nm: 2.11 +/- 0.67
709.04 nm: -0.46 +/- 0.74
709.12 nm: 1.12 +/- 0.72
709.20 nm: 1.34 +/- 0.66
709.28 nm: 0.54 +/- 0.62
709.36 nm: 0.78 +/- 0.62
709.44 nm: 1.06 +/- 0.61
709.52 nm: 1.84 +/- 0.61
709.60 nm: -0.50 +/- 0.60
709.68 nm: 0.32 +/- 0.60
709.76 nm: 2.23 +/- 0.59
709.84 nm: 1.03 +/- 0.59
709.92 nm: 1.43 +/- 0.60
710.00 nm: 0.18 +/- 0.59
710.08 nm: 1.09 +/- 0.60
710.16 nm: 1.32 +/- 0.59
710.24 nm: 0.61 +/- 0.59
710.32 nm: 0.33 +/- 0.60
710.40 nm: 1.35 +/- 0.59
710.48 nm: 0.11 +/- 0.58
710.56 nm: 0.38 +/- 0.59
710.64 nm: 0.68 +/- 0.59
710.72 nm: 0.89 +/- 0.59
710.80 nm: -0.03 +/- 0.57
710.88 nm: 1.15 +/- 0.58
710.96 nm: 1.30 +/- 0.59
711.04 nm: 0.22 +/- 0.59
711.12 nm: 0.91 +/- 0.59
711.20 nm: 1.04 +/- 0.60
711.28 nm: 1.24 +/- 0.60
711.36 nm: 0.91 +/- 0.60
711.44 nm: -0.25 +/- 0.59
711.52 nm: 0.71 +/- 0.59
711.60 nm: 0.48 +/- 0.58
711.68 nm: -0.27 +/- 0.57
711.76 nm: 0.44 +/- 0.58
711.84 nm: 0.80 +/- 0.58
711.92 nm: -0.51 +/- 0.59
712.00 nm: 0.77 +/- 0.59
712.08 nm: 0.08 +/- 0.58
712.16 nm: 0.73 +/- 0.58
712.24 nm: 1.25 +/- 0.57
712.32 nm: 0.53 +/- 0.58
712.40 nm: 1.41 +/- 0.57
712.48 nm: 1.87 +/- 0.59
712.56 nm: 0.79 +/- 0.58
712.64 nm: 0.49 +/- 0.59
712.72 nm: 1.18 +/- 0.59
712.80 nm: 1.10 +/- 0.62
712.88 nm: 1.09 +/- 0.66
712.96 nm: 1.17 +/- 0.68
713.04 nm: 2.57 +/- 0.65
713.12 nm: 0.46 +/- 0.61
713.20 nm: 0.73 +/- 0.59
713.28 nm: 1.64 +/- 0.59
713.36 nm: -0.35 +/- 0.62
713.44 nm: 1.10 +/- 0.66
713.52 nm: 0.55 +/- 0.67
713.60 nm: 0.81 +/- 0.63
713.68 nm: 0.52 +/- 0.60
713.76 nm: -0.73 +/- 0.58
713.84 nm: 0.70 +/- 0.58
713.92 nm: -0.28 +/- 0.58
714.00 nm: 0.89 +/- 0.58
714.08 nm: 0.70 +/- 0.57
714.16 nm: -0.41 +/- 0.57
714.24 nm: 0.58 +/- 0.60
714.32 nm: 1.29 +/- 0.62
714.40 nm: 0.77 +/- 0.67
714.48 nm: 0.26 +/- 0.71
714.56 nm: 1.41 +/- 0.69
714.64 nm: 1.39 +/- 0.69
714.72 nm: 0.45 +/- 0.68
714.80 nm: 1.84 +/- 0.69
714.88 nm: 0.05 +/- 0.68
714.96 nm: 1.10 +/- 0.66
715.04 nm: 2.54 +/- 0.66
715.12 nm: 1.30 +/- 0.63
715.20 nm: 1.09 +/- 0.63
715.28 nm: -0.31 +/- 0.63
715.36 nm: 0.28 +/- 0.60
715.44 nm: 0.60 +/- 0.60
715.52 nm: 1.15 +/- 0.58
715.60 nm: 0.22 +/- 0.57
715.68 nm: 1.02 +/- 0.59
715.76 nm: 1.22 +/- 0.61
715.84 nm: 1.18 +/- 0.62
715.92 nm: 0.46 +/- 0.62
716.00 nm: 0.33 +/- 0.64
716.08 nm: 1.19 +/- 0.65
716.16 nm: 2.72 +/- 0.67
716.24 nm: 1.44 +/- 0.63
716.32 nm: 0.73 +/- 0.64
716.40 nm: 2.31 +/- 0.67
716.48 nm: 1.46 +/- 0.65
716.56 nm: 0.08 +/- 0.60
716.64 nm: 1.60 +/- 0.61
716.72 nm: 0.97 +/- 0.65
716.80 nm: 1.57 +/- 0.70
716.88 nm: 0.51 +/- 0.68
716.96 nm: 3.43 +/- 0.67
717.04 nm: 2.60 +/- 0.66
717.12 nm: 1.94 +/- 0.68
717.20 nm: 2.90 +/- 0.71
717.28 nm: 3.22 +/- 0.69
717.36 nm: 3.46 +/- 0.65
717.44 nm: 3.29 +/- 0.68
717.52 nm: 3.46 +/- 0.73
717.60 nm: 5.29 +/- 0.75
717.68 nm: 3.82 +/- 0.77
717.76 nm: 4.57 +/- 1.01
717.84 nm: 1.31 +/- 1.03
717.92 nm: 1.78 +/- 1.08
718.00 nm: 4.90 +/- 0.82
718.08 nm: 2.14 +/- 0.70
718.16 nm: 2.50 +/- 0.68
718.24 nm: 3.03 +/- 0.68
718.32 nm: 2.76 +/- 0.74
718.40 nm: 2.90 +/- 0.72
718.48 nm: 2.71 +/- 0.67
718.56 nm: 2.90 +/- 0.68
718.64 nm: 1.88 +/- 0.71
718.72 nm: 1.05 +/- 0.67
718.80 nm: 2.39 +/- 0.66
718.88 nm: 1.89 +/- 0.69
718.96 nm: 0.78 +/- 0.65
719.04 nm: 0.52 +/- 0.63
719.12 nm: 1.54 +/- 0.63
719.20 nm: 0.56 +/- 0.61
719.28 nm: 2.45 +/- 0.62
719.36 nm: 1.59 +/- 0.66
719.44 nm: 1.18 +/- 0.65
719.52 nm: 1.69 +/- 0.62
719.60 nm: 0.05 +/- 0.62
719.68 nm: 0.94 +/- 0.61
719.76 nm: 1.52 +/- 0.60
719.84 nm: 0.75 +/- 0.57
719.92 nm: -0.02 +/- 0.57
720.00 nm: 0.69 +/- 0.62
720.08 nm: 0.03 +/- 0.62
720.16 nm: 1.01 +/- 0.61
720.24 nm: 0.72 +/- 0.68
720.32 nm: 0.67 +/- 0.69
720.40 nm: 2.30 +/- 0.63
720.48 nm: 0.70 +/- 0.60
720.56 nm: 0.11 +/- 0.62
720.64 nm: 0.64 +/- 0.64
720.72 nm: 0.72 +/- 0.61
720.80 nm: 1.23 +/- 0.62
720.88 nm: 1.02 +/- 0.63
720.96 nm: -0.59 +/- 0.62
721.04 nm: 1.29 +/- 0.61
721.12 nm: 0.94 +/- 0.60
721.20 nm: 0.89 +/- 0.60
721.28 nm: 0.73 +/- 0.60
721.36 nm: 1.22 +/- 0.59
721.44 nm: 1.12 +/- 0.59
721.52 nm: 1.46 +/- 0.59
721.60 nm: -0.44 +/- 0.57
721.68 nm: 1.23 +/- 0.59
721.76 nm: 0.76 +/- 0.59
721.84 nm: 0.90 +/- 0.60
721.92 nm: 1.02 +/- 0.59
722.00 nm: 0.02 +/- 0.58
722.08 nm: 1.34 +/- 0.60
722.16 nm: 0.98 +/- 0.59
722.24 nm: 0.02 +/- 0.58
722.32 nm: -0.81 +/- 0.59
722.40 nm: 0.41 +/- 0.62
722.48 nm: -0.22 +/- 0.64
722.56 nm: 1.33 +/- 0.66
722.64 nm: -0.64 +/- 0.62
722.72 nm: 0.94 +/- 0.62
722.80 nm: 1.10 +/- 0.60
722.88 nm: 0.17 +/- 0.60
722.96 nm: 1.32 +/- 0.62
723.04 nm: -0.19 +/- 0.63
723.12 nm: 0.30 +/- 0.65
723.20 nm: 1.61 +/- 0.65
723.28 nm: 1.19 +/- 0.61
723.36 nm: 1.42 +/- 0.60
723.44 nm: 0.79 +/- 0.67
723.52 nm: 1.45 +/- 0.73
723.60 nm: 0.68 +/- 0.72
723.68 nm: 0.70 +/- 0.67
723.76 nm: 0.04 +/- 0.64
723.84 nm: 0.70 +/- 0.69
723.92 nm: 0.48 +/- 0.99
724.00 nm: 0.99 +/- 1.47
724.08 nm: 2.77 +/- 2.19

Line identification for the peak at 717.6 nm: [O II]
